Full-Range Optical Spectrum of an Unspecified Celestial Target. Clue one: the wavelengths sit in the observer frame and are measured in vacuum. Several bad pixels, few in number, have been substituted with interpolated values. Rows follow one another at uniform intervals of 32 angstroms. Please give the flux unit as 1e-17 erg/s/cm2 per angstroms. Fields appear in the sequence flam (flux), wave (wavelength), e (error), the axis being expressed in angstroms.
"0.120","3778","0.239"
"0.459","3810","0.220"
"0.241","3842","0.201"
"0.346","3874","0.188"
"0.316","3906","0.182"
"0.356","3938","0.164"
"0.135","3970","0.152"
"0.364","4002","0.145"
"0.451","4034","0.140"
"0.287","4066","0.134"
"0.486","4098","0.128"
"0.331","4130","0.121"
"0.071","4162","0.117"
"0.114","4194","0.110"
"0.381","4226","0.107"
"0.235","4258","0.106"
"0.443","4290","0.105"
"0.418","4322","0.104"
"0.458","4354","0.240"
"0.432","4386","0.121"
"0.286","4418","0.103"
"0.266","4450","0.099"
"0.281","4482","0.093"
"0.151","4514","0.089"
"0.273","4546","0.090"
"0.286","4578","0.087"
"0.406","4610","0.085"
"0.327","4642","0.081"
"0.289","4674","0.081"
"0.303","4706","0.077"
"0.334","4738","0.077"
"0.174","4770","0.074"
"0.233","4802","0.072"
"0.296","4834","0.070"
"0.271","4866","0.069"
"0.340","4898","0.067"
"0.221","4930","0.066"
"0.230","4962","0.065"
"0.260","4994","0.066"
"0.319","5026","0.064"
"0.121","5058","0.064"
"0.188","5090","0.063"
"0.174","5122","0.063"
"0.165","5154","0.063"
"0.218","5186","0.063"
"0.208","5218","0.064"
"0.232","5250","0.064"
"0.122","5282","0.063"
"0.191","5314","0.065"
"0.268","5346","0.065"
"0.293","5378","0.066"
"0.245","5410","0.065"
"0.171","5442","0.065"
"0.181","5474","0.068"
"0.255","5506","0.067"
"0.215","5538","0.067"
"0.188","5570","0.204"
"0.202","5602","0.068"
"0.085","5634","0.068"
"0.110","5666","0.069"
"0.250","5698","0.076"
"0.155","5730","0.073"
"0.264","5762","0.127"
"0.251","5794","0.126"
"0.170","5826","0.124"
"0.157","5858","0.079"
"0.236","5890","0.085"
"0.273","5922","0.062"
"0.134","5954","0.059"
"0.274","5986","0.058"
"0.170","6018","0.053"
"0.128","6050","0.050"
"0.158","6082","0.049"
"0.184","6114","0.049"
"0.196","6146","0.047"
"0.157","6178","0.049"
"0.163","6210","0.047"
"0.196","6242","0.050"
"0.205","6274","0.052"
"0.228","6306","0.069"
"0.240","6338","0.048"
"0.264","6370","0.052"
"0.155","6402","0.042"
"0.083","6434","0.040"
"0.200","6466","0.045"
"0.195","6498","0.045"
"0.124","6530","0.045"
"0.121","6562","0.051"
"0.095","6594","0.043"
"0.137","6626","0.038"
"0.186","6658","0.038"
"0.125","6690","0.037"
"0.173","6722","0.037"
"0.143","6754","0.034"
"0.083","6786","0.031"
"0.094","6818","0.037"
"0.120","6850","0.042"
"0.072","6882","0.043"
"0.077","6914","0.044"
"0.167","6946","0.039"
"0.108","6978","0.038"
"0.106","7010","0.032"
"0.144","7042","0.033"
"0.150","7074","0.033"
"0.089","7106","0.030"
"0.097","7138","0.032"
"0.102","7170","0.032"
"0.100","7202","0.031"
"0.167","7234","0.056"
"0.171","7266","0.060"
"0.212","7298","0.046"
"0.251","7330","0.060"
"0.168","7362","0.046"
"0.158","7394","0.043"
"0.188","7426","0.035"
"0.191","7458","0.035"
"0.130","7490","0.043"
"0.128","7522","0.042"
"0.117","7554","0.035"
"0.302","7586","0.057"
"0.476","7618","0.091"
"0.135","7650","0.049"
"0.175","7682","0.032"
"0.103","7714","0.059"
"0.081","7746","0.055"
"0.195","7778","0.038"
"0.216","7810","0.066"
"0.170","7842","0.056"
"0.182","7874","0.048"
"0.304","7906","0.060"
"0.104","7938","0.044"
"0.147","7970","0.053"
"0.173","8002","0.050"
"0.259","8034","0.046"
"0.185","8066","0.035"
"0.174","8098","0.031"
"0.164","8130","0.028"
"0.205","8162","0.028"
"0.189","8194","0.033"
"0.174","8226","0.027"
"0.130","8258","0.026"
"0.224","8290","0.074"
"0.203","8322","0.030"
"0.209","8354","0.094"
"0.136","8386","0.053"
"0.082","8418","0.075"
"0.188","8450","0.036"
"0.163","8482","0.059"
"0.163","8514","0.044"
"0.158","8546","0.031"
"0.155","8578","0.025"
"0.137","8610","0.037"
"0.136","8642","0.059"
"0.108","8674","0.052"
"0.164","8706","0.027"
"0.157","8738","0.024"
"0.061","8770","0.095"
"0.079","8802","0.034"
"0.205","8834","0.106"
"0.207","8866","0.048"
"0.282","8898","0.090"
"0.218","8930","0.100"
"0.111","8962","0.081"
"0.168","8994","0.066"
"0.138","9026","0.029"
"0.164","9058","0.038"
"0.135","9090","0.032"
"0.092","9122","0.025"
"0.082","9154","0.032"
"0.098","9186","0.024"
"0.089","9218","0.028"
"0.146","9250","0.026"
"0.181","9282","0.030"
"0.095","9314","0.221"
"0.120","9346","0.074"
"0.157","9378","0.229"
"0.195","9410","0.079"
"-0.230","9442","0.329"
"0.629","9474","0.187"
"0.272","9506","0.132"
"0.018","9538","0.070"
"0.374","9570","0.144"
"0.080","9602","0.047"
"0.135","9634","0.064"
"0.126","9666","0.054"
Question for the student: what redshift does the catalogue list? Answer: 1.039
